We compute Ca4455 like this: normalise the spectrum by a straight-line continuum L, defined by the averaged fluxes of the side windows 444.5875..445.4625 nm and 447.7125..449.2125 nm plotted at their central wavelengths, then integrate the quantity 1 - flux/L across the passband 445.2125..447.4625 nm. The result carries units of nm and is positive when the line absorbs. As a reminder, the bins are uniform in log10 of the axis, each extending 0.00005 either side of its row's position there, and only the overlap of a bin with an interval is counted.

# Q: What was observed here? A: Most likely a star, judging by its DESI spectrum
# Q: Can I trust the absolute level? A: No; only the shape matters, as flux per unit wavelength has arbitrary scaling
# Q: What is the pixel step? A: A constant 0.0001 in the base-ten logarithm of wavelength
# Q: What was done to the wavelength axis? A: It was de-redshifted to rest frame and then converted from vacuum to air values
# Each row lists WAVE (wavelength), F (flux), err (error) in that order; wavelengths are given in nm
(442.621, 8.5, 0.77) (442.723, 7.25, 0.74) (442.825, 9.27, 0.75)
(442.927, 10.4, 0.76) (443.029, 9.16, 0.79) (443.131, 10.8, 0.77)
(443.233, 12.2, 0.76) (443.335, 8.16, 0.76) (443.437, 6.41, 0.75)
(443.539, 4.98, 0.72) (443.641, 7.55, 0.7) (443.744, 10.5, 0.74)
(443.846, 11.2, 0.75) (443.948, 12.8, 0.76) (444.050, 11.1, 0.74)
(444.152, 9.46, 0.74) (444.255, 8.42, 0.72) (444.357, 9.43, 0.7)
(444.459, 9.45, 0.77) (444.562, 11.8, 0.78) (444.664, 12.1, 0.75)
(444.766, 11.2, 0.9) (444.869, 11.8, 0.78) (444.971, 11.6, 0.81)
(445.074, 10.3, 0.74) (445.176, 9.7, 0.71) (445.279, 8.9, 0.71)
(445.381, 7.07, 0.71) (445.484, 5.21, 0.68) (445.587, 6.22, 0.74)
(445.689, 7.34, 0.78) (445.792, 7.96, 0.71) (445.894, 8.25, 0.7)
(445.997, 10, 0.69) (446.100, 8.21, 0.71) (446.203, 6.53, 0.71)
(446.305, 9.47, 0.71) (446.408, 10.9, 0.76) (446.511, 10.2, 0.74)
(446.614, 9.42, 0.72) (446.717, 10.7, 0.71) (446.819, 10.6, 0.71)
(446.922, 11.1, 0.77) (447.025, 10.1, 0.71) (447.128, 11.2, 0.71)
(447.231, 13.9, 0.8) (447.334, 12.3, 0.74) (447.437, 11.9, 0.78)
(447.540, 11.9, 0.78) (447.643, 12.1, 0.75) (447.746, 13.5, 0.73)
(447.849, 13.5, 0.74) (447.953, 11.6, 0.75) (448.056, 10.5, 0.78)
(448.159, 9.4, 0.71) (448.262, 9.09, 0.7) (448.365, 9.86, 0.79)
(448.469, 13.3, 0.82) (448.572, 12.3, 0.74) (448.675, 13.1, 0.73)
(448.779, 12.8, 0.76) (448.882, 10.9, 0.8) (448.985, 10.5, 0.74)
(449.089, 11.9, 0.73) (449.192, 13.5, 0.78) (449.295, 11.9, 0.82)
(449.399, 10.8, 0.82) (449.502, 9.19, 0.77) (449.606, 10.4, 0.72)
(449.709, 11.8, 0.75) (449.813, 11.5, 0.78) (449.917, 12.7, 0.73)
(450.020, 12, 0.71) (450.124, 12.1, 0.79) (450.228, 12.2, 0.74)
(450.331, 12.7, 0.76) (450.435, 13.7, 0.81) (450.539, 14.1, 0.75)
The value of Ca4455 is 0.29 nm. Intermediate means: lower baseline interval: 10.2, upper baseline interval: 11.7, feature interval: 9.41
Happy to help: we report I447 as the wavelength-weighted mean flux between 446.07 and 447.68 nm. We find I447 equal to 10.7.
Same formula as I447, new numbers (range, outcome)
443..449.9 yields 10.4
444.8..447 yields 9.15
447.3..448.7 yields 11.7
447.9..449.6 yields 11.3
